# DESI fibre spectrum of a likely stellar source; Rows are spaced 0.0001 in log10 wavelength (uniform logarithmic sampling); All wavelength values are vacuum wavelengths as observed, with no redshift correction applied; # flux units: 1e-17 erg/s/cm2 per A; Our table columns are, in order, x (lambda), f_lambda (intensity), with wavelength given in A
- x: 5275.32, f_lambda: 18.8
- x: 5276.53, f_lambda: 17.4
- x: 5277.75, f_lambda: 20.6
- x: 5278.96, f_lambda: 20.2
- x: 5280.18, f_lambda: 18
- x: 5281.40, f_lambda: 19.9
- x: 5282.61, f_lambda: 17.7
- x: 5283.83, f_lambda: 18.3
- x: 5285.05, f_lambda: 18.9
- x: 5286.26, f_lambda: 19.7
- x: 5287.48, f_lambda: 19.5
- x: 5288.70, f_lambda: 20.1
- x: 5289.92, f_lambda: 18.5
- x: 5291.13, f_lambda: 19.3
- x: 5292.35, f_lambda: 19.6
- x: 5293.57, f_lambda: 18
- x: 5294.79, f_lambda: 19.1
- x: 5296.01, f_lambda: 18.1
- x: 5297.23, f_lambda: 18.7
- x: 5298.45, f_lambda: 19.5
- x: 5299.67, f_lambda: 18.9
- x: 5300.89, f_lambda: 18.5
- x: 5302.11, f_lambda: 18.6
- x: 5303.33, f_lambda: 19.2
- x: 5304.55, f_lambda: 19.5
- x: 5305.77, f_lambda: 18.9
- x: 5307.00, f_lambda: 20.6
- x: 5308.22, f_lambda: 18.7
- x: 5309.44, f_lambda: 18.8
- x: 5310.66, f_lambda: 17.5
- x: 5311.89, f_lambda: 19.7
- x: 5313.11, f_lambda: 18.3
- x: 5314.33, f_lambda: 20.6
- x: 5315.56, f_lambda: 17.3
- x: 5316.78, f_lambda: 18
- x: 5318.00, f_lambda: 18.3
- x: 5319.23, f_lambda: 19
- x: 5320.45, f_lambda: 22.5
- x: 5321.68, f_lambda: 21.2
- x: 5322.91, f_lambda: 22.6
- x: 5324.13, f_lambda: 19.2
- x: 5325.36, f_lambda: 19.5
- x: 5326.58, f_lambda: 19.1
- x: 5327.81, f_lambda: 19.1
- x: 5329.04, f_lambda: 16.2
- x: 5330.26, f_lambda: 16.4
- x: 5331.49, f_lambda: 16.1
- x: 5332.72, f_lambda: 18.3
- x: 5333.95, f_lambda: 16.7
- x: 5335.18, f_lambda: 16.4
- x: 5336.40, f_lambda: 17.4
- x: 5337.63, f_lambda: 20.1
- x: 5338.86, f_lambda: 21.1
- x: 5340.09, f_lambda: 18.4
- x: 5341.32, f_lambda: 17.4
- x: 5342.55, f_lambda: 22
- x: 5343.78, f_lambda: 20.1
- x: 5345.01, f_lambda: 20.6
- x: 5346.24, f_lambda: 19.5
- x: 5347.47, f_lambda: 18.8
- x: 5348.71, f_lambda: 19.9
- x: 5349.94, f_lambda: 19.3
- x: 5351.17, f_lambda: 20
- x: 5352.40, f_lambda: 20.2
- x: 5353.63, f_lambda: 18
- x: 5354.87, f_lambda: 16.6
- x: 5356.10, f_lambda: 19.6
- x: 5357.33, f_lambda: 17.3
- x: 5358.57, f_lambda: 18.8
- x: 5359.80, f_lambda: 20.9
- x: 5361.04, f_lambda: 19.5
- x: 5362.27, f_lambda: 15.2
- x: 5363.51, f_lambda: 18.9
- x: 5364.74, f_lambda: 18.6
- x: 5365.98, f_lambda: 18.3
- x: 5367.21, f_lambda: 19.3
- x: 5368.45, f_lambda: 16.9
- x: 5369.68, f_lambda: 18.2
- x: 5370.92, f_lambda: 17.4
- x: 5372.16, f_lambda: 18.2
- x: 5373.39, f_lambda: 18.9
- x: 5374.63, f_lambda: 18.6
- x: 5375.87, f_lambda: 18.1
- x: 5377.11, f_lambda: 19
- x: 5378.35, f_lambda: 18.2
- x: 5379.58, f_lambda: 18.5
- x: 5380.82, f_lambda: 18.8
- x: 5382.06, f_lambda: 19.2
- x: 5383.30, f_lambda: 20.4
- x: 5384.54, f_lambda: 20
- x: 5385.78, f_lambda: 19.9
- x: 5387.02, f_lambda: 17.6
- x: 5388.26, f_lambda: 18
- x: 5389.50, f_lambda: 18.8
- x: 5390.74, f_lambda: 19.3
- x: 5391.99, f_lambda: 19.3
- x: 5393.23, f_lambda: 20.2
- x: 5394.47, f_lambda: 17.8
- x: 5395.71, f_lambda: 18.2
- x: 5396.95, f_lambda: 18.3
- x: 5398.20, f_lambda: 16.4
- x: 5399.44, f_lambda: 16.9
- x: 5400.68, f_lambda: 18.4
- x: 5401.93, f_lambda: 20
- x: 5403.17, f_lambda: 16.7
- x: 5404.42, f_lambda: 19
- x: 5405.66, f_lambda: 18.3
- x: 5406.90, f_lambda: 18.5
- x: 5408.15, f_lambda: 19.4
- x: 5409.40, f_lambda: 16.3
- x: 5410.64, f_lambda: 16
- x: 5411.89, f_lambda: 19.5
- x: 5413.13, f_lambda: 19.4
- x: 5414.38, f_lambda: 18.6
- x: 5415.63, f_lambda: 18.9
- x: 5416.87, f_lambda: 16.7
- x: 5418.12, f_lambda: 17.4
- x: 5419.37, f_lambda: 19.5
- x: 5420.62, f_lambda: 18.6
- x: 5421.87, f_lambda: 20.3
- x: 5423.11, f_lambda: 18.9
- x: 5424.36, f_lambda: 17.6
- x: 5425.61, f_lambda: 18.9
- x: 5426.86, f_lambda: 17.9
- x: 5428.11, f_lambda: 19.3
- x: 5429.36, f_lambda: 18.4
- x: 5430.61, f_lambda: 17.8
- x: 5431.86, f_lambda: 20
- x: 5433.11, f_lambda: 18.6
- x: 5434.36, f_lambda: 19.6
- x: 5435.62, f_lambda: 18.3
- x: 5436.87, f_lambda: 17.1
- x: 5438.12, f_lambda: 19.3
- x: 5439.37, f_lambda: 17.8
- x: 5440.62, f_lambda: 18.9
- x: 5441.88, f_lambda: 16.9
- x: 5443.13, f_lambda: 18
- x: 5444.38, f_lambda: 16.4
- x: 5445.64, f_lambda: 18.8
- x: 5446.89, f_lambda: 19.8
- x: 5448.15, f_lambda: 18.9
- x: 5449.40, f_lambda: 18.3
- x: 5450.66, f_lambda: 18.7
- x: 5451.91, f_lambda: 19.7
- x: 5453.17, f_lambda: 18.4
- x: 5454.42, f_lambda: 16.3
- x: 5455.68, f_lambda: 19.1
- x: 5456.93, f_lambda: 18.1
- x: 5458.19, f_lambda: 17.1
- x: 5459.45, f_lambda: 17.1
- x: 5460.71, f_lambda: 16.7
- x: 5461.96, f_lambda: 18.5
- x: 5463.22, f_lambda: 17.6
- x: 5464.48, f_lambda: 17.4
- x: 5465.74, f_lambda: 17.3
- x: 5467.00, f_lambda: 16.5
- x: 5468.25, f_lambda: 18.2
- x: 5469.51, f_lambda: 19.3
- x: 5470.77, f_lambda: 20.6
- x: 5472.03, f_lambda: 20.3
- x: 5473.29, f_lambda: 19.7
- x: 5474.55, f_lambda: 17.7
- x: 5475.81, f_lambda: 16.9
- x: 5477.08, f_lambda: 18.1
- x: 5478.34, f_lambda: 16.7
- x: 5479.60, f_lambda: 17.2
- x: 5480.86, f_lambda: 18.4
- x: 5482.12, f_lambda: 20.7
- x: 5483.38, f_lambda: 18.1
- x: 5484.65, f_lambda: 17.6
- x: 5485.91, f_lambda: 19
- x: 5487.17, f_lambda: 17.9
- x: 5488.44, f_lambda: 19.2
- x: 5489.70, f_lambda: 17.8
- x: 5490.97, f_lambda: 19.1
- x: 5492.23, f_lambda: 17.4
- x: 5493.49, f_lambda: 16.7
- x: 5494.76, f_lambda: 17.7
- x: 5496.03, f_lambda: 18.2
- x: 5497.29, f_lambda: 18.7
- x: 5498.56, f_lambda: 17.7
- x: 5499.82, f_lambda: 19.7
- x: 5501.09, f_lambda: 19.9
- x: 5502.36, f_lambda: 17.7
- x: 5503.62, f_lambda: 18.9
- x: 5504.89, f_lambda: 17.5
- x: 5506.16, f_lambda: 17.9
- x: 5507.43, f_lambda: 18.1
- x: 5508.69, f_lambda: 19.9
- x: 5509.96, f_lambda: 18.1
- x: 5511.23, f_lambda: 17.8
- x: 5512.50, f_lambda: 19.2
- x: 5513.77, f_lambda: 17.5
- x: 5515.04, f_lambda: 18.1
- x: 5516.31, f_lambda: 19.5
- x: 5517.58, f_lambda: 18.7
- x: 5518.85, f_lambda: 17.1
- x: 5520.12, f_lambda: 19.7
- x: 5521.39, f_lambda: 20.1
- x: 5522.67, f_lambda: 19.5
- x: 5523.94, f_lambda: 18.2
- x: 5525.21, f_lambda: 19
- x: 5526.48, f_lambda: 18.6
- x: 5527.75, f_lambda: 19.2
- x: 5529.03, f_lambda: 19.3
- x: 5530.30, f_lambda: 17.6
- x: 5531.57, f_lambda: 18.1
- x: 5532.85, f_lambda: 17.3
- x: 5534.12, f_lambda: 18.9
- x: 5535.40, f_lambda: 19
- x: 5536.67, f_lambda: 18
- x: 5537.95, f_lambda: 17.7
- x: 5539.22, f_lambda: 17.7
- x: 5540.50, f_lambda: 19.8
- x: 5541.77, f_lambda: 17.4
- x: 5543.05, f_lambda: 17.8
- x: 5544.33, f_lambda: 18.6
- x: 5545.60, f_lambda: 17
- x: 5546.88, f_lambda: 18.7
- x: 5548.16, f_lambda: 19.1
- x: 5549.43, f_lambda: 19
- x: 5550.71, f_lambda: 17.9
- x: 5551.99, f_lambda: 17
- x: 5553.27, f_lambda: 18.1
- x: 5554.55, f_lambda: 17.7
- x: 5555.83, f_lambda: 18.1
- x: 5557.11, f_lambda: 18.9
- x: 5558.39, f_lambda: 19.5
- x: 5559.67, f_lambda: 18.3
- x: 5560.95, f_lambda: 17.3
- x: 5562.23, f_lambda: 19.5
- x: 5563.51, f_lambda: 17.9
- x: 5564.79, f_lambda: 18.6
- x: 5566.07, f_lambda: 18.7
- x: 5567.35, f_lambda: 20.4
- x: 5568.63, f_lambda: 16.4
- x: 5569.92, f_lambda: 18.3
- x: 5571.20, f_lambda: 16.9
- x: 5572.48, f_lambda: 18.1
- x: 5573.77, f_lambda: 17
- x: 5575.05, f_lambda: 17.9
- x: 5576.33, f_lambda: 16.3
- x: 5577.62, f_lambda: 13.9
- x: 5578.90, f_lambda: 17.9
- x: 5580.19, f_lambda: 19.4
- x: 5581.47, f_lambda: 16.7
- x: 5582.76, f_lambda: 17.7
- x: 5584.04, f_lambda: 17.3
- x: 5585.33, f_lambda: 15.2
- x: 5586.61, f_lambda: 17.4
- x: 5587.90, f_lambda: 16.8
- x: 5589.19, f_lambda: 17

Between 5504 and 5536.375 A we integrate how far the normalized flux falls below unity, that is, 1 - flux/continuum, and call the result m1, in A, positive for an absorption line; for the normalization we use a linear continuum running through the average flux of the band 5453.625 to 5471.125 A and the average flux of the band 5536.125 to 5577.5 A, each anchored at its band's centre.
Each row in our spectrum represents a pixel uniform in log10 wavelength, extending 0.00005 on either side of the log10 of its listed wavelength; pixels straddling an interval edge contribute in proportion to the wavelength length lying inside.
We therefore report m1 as -1.1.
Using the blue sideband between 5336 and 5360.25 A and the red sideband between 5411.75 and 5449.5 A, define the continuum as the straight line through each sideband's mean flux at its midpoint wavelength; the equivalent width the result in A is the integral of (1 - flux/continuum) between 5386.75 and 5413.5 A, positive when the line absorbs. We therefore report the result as 0.7 A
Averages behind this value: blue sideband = 19.3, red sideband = 18.5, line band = 18.3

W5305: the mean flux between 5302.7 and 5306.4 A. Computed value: 19.2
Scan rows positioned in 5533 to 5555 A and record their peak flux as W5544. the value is 19.8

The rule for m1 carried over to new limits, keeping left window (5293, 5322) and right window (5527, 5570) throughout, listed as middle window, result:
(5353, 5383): 0.7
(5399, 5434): 0.5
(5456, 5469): 0.7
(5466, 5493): 0.2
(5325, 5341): 0.8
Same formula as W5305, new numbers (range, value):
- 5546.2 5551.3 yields 18.7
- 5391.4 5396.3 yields 18.9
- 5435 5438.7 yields 18.2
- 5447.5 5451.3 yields 18.6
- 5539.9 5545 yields 18.4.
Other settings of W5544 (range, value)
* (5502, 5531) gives 20.1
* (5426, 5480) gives 20.6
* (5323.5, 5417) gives 22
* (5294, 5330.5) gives 22.6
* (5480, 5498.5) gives 20.7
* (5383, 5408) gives 20.4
